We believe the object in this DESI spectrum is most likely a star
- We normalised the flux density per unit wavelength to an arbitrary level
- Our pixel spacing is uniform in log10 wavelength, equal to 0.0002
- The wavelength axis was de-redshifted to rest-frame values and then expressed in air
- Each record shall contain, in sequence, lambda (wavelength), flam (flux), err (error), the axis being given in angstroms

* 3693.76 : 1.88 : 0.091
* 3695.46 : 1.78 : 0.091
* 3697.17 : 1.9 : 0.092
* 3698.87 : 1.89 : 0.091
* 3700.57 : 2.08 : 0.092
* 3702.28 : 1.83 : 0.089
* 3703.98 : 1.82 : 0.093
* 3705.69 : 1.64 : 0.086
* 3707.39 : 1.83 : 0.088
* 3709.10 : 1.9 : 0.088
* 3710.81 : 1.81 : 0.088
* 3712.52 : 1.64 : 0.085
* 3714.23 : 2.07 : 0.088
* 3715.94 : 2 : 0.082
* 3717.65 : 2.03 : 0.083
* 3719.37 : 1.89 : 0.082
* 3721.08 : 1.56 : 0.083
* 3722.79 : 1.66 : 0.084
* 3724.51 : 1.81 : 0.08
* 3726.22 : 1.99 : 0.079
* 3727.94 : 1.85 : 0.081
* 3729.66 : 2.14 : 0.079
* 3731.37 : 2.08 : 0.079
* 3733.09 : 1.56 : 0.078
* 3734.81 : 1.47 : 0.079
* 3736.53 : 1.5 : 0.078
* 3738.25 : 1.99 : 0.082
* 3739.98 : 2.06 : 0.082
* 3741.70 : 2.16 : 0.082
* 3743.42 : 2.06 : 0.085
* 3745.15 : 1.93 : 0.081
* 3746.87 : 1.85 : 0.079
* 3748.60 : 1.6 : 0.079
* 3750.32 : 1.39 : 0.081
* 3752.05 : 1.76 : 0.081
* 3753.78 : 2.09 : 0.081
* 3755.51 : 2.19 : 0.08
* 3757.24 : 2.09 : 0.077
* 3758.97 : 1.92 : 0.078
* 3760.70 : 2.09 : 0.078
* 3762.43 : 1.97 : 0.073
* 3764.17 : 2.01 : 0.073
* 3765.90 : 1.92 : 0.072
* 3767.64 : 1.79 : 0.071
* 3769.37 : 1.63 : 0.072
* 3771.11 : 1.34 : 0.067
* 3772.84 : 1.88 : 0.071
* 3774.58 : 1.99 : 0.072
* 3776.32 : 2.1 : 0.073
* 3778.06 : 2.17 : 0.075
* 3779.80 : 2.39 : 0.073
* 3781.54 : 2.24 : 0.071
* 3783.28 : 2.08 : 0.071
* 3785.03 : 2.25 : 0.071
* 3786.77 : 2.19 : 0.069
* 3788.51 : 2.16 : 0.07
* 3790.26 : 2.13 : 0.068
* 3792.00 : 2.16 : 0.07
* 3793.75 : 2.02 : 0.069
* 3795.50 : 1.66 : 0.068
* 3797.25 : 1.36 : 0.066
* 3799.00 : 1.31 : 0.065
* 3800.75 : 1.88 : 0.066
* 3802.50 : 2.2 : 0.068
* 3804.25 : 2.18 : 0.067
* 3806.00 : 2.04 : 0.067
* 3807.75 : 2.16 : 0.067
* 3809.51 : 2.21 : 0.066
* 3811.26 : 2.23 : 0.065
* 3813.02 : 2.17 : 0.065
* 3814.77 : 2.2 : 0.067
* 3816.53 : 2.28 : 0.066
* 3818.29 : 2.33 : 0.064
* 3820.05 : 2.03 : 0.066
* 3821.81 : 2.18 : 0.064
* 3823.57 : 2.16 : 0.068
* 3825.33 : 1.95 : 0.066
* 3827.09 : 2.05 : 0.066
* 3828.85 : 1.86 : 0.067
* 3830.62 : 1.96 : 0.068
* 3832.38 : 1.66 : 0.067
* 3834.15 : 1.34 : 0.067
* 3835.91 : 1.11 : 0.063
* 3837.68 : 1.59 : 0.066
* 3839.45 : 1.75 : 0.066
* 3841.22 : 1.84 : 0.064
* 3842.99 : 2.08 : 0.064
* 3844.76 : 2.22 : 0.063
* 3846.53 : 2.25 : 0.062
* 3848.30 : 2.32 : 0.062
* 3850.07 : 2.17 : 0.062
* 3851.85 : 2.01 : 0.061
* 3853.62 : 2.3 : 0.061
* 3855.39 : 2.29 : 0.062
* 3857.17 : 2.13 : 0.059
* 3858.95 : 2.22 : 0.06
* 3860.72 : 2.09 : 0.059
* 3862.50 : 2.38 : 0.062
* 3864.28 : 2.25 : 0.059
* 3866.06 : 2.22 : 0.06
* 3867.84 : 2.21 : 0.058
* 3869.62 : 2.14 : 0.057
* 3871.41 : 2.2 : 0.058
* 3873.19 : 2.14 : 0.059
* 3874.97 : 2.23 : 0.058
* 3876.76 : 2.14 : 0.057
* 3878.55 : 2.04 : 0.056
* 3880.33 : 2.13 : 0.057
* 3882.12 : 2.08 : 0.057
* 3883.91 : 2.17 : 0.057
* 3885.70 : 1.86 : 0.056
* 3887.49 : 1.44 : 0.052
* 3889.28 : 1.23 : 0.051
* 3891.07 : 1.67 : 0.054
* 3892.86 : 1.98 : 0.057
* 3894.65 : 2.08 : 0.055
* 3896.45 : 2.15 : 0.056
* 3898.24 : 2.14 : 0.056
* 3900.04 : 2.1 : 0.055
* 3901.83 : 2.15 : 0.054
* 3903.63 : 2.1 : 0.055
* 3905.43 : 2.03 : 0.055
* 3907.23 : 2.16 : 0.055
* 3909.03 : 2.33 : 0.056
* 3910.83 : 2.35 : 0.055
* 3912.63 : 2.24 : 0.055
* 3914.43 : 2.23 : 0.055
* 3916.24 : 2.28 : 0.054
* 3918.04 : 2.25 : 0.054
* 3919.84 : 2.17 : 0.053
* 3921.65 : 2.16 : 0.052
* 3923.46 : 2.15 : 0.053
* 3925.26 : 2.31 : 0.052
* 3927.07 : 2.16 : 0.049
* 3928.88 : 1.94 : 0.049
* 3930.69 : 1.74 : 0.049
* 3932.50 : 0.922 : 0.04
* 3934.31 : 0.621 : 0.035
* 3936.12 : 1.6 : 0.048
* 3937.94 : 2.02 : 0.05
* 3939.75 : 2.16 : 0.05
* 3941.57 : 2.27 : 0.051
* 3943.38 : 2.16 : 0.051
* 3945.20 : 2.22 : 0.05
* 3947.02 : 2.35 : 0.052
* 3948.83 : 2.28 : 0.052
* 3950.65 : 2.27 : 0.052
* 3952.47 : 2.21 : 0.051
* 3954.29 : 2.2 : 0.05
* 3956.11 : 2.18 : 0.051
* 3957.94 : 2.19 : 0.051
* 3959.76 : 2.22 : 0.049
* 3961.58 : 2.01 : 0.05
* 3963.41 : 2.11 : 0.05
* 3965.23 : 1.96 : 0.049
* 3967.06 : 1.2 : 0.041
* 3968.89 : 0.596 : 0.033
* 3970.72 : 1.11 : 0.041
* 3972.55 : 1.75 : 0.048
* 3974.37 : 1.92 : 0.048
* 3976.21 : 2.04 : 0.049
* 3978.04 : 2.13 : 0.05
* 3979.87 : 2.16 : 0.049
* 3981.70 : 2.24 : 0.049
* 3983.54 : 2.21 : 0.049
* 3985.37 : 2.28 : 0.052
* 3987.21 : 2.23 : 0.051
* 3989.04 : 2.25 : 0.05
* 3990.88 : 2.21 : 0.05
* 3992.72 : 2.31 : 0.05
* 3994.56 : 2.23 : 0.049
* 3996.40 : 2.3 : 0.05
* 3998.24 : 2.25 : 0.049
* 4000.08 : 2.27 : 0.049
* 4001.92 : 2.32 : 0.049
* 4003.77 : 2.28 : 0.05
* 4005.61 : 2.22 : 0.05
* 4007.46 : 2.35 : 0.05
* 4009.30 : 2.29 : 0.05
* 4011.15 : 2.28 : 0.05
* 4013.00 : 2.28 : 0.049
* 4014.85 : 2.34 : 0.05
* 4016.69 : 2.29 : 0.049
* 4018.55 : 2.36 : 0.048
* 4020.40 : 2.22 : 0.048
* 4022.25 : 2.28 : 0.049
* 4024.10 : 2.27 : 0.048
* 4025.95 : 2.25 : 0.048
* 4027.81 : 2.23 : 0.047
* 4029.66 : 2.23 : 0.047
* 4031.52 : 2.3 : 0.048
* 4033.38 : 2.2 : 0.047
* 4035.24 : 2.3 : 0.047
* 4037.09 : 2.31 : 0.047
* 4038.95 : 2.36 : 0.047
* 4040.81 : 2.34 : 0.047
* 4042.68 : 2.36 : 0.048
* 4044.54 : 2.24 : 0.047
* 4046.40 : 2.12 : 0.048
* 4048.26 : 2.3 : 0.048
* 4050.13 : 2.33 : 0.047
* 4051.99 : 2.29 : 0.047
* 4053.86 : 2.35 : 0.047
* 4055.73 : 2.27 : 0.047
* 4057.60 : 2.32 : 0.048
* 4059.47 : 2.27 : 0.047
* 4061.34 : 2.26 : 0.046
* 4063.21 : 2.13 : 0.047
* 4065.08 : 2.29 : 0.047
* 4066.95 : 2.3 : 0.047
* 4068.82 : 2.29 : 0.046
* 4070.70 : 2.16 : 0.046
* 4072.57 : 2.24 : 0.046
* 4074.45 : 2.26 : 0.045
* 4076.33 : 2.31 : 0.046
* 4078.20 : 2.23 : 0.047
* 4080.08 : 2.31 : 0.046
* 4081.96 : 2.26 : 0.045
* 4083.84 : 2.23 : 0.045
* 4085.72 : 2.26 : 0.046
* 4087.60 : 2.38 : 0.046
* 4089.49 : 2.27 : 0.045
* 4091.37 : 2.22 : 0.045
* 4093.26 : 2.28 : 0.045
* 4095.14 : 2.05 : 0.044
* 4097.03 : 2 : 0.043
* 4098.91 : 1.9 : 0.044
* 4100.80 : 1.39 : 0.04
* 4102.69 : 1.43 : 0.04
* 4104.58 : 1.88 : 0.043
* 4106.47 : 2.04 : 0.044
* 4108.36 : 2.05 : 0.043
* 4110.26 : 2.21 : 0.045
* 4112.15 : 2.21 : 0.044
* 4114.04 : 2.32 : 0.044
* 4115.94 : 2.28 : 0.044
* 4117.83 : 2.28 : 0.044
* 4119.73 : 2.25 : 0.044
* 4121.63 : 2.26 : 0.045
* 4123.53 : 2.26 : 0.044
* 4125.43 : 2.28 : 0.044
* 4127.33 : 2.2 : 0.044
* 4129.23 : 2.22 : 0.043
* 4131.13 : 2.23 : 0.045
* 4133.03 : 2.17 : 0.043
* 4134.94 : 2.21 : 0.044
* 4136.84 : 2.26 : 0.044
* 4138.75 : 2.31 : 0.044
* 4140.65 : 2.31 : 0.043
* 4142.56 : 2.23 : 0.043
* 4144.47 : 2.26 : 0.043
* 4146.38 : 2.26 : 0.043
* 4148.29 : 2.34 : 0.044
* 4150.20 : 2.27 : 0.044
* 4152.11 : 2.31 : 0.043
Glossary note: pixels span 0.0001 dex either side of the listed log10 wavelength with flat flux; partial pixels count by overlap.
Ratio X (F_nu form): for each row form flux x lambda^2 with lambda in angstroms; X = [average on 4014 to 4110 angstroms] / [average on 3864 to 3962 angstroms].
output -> 1.15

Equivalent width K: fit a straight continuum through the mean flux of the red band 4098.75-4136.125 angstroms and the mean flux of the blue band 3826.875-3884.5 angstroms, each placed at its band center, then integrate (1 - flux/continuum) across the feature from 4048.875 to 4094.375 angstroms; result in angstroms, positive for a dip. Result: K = -3.74 angstroms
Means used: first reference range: 2.05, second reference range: 2.11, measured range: 2.27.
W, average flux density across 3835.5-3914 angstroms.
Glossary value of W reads 2.07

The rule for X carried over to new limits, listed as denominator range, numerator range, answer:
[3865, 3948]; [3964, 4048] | 1.11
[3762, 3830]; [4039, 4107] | 1.24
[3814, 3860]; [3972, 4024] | 1.20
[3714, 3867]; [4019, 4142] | 1.30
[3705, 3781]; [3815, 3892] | 1.13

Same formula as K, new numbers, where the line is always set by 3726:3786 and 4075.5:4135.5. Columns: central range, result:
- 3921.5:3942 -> 2.3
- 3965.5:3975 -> 3.3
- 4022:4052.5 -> -2.4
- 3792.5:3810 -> 0.5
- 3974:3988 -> -0.6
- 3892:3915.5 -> -1.6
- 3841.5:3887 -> -3.7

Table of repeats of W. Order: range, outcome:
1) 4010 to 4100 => 2.26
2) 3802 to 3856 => 2.03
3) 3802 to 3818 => 2.19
